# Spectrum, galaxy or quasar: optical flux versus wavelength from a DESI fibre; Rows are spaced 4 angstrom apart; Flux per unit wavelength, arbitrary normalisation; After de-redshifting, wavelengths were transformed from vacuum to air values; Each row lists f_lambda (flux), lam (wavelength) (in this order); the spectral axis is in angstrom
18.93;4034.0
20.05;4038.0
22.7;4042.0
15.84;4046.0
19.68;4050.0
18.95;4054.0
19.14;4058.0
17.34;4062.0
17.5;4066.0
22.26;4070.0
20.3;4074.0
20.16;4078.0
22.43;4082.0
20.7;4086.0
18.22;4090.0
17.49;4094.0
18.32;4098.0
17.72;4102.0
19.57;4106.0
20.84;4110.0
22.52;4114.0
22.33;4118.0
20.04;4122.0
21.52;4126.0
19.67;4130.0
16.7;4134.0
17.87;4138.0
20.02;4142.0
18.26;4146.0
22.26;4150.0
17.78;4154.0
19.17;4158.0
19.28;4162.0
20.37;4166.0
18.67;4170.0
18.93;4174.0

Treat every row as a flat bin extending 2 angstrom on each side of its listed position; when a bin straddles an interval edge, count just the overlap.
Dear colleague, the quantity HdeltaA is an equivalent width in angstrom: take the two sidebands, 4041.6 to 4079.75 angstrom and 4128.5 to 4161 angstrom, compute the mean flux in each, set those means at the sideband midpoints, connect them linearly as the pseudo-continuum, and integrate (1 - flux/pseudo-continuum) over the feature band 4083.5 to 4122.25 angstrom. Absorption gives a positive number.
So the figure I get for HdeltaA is -1.4 angstrom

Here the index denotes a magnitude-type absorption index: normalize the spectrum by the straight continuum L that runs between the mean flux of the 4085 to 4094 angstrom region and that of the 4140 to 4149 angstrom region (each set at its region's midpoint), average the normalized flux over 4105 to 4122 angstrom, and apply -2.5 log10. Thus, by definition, -0.11 mag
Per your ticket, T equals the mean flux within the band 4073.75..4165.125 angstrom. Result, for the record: 19.7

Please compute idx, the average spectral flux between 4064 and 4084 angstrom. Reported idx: 20.5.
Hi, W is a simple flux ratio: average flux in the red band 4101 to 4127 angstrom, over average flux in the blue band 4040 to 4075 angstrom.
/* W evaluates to 1.1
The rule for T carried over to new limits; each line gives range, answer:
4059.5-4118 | 19.8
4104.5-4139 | 20.2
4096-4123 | 20.2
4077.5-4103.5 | 19.3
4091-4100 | 17.9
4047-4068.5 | 18.5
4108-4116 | 21.7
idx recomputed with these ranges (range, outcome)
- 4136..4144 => 18.9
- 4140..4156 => 19.6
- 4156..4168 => 19.6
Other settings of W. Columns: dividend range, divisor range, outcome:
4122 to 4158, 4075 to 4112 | 0.99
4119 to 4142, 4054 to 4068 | 1.07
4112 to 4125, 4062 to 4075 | 1.10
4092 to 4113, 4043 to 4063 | 1.03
